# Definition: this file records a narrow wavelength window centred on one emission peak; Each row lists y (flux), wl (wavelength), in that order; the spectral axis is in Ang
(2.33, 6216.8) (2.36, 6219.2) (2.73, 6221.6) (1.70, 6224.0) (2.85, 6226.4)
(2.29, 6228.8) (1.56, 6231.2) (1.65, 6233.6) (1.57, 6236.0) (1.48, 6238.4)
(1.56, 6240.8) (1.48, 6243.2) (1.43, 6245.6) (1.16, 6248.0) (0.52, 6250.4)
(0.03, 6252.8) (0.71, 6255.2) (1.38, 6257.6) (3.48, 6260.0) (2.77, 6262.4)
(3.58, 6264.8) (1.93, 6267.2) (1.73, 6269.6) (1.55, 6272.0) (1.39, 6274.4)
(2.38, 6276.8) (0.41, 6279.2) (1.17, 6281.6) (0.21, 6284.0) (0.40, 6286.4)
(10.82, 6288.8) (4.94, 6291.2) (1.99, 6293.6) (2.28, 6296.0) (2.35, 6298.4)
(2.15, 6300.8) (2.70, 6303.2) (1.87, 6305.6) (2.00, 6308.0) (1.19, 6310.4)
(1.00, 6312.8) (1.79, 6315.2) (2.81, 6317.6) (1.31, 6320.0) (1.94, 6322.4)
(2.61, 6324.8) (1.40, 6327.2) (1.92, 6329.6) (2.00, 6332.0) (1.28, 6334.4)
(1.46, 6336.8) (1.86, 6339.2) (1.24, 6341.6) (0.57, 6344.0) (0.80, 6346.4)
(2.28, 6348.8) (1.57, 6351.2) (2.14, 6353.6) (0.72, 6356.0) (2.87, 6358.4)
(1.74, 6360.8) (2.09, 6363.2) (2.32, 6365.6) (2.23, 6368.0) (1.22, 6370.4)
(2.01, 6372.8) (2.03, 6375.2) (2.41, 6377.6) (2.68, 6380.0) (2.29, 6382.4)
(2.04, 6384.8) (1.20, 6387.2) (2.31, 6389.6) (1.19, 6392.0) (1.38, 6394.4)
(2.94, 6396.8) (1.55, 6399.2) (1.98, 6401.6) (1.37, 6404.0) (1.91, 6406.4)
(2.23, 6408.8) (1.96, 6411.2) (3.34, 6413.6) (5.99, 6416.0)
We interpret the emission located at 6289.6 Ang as Hbeta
